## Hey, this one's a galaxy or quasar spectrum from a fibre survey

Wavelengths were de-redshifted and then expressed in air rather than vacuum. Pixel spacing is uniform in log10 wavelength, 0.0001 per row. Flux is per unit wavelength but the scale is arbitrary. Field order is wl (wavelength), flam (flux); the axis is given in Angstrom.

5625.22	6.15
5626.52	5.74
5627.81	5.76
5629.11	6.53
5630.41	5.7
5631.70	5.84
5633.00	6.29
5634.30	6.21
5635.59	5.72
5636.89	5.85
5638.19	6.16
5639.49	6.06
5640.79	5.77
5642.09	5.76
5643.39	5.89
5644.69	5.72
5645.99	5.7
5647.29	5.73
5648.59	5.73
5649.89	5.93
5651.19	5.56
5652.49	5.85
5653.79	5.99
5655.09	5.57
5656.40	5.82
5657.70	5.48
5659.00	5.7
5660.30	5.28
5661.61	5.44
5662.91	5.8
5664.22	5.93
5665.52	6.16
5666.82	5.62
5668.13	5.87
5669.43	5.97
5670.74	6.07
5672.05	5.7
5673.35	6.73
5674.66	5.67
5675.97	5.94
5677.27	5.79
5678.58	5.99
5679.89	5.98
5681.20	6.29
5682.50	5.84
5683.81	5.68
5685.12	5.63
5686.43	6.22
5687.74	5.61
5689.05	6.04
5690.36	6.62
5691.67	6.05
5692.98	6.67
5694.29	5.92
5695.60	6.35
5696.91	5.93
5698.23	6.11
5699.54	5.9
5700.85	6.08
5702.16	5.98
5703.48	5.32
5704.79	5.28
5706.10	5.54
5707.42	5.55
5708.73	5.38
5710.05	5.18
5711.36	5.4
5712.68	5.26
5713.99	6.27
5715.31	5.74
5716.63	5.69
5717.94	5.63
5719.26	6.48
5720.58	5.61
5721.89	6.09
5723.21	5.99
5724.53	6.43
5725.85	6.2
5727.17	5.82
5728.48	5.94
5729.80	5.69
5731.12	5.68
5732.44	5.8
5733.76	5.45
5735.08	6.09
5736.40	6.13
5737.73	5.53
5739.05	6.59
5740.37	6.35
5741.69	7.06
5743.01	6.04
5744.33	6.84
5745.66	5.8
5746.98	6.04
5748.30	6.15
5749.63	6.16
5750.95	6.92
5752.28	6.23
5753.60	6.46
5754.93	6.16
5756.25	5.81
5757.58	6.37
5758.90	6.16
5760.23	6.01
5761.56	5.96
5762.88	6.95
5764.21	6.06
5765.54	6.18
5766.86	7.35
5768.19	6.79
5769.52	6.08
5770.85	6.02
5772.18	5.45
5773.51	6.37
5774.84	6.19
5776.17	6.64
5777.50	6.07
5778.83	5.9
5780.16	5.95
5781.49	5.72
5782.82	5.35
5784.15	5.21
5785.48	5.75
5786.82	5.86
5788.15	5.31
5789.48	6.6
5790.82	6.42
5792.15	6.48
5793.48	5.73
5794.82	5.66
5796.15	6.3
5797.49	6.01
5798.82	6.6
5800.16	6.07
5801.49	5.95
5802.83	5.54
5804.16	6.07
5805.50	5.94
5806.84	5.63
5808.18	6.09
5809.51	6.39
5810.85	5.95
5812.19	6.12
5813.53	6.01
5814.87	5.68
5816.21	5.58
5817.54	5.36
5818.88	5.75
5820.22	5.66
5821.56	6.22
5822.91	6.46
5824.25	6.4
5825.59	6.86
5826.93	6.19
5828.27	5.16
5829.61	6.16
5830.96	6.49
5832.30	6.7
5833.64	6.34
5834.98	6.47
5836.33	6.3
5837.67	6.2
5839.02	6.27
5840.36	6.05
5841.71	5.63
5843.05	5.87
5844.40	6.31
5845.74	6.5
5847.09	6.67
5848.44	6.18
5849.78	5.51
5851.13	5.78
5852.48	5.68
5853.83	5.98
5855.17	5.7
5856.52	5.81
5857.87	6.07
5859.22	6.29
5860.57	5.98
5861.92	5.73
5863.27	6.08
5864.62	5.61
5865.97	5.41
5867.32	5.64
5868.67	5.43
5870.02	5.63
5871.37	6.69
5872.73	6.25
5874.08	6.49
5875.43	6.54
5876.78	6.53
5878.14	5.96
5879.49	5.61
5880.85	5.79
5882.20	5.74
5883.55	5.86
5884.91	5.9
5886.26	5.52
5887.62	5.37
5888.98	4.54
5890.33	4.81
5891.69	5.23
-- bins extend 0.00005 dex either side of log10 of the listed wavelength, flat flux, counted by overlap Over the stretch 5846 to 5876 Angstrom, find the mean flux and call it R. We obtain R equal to 5.97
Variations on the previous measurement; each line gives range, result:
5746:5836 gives 6.1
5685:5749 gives 5.94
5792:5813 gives 6.02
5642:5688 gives 5.83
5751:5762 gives 6.19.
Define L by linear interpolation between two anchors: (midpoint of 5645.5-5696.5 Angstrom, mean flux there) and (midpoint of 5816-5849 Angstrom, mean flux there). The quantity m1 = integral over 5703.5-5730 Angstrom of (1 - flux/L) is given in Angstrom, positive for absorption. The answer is 1.0 Angstrom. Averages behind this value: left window 5.9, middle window 5.75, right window 6.16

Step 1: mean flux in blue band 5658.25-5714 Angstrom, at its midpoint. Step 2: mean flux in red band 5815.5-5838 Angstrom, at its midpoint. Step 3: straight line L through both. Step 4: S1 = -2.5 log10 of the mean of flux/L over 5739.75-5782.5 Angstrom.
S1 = -0.04 mag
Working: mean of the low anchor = 5.85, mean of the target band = 6.25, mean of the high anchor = 6.14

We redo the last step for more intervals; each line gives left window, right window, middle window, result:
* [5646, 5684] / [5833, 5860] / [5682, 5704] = -0.02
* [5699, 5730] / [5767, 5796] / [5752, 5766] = -0.05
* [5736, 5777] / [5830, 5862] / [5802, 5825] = 0.04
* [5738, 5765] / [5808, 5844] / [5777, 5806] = 0.05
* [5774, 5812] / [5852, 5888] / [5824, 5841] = -0.06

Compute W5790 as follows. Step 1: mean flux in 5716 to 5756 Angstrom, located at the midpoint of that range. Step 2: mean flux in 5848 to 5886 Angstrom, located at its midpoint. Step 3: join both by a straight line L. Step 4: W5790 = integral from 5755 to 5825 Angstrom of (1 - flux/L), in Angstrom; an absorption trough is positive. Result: -0.20 Angstrom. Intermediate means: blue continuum 6.1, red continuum 5.92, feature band 6.04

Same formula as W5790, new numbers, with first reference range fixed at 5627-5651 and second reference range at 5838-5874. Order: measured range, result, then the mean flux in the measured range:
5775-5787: 0.2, 5.84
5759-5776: -1.0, 6.29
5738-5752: -1.0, 6.37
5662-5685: -0.1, 5.93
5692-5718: 0.7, 5.77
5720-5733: 0.0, 5.93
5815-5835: -0.5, 6.1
